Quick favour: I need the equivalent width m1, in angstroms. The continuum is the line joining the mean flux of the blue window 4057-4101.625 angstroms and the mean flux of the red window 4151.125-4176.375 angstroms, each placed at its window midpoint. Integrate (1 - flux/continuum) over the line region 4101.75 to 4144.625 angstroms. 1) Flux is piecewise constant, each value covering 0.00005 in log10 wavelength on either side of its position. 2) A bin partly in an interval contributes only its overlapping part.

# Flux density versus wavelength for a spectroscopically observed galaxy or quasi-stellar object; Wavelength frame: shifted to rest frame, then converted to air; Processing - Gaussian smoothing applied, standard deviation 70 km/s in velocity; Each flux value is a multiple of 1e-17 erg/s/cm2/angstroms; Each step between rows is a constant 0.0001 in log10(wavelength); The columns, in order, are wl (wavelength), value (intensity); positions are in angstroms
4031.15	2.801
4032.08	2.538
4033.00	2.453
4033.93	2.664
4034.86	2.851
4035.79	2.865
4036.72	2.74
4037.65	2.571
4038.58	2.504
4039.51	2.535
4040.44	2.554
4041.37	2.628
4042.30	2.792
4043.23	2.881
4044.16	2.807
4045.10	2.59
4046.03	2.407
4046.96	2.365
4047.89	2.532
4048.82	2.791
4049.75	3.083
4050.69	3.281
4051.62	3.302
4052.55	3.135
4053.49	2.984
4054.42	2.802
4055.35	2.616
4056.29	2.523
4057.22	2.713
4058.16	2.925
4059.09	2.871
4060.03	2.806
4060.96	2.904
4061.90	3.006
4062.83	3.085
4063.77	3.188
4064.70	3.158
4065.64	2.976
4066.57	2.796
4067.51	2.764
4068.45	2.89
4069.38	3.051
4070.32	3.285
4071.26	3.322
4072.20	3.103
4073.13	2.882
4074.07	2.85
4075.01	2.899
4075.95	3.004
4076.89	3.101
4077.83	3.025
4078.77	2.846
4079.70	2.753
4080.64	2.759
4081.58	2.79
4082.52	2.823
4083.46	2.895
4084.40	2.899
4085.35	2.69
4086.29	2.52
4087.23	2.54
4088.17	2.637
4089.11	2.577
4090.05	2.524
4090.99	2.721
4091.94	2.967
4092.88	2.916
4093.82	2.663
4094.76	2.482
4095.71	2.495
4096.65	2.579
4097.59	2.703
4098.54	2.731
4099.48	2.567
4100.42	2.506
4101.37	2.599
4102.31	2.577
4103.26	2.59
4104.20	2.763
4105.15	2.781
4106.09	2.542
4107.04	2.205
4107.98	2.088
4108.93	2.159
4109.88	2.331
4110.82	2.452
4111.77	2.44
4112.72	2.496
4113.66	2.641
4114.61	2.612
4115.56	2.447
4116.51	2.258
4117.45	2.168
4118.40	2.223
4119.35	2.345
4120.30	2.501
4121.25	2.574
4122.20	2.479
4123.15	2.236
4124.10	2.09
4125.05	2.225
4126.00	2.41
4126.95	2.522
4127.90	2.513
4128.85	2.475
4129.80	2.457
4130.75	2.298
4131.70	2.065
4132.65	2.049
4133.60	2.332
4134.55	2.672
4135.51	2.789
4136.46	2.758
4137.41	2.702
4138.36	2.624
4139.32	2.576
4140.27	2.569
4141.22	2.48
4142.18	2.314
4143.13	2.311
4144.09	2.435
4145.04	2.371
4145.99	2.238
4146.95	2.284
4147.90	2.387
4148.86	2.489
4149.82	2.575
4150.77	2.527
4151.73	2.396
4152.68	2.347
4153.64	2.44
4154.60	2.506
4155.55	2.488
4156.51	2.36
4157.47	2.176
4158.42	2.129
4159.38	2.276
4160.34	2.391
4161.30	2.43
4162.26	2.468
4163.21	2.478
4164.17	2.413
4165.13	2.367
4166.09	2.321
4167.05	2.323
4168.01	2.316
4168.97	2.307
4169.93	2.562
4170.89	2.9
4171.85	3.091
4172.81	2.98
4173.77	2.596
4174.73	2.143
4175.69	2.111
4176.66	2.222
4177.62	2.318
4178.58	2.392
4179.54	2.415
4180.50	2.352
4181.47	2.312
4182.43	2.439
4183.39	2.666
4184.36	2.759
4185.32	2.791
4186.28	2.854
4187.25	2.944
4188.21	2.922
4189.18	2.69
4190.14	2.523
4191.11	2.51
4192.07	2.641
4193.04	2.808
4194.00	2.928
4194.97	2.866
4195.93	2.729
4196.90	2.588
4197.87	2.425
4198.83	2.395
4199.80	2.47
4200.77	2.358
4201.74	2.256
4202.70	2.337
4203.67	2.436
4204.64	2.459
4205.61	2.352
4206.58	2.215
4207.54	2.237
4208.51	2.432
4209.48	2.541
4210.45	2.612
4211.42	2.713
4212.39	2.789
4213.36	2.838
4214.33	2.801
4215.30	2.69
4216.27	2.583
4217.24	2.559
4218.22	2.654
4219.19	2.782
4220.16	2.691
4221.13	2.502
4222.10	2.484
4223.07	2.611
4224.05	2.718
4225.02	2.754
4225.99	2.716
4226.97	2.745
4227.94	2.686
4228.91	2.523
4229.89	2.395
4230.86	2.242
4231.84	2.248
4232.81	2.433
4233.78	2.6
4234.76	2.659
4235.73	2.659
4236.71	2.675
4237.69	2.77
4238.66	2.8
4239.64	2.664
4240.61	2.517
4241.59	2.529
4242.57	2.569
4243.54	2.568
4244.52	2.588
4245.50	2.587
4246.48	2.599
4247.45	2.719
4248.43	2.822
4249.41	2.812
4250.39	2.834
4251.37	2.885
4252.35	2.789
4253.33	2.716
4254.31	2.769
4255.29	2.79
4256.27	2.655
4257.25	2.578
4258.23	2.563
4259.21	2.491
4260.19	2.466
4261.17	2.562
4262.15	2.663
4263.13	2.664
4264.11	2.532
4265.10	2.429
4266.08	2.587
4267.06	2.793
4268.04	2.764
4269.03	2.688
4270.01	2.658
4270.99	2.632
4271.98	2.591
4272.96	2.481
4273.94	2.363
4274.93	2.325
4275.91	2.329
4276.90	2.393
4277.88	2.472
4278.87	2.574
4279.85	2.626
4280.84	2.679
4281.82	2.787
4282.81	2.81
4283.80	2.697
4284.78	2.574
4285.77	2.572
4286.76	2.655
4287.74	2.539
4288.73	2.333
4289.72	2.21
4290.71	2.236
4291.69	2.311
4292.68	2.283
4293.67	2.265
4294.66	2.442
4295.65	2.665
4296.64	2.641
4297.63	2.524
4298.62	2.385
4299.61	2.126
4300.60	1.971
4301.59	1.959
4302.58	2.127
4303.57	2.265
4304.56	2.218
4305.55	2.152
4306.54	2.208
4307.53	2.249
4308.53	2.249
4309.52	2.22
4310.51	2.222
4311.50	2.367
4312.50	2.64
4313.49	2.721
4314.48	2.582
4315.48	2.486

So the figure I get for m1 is 3.1 angstroms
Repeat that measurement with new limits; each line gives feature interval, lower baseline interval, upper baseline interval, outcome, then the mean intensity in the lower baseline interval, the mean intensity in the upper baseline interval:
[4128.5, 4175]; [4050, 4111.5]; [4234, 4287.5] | 4.6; 2.78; 2.63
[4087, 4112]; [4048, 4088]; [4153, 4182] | 1.8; 2.91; 2.42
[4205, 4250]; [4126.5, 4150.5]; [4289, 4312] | -4.7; 2.45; 2.27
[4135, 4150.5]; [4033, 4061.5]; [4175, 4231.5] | 0.9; 2.76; 2.56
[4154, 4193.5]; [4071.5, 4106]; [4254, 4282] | 2.4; 2.74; 2.58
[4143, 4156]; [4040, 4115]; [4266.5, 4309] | 1.1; 2.76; 2.44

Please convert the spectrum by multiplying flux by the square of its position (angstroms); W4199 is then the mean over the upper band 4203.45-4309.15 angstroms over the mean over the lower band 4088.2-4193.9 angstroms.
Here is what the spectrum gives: 1.1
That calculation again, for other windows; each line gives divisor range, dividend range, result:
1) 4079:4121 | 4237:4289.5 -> 1.10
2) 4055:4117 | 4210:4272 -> 1.04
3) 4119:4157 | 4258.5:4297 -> 1.11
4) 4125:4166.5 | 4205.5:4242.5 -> 1.11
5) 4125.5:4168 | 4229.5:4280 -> 1.13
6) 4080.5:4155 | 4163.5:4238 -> 1.07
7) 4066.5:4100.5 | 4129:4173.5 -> 0.91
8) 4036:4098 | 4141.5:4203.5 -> 0.93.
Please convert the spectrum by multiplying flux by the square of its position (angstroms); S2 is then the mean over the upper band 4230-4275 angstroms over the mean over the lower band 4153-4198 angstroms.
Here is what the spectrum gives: 1.07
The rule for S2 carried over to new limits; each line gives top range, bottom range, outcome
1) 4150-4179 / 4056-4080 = 0.86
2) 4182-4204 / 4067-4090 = 0.97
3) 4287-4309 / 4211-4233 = 0.91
